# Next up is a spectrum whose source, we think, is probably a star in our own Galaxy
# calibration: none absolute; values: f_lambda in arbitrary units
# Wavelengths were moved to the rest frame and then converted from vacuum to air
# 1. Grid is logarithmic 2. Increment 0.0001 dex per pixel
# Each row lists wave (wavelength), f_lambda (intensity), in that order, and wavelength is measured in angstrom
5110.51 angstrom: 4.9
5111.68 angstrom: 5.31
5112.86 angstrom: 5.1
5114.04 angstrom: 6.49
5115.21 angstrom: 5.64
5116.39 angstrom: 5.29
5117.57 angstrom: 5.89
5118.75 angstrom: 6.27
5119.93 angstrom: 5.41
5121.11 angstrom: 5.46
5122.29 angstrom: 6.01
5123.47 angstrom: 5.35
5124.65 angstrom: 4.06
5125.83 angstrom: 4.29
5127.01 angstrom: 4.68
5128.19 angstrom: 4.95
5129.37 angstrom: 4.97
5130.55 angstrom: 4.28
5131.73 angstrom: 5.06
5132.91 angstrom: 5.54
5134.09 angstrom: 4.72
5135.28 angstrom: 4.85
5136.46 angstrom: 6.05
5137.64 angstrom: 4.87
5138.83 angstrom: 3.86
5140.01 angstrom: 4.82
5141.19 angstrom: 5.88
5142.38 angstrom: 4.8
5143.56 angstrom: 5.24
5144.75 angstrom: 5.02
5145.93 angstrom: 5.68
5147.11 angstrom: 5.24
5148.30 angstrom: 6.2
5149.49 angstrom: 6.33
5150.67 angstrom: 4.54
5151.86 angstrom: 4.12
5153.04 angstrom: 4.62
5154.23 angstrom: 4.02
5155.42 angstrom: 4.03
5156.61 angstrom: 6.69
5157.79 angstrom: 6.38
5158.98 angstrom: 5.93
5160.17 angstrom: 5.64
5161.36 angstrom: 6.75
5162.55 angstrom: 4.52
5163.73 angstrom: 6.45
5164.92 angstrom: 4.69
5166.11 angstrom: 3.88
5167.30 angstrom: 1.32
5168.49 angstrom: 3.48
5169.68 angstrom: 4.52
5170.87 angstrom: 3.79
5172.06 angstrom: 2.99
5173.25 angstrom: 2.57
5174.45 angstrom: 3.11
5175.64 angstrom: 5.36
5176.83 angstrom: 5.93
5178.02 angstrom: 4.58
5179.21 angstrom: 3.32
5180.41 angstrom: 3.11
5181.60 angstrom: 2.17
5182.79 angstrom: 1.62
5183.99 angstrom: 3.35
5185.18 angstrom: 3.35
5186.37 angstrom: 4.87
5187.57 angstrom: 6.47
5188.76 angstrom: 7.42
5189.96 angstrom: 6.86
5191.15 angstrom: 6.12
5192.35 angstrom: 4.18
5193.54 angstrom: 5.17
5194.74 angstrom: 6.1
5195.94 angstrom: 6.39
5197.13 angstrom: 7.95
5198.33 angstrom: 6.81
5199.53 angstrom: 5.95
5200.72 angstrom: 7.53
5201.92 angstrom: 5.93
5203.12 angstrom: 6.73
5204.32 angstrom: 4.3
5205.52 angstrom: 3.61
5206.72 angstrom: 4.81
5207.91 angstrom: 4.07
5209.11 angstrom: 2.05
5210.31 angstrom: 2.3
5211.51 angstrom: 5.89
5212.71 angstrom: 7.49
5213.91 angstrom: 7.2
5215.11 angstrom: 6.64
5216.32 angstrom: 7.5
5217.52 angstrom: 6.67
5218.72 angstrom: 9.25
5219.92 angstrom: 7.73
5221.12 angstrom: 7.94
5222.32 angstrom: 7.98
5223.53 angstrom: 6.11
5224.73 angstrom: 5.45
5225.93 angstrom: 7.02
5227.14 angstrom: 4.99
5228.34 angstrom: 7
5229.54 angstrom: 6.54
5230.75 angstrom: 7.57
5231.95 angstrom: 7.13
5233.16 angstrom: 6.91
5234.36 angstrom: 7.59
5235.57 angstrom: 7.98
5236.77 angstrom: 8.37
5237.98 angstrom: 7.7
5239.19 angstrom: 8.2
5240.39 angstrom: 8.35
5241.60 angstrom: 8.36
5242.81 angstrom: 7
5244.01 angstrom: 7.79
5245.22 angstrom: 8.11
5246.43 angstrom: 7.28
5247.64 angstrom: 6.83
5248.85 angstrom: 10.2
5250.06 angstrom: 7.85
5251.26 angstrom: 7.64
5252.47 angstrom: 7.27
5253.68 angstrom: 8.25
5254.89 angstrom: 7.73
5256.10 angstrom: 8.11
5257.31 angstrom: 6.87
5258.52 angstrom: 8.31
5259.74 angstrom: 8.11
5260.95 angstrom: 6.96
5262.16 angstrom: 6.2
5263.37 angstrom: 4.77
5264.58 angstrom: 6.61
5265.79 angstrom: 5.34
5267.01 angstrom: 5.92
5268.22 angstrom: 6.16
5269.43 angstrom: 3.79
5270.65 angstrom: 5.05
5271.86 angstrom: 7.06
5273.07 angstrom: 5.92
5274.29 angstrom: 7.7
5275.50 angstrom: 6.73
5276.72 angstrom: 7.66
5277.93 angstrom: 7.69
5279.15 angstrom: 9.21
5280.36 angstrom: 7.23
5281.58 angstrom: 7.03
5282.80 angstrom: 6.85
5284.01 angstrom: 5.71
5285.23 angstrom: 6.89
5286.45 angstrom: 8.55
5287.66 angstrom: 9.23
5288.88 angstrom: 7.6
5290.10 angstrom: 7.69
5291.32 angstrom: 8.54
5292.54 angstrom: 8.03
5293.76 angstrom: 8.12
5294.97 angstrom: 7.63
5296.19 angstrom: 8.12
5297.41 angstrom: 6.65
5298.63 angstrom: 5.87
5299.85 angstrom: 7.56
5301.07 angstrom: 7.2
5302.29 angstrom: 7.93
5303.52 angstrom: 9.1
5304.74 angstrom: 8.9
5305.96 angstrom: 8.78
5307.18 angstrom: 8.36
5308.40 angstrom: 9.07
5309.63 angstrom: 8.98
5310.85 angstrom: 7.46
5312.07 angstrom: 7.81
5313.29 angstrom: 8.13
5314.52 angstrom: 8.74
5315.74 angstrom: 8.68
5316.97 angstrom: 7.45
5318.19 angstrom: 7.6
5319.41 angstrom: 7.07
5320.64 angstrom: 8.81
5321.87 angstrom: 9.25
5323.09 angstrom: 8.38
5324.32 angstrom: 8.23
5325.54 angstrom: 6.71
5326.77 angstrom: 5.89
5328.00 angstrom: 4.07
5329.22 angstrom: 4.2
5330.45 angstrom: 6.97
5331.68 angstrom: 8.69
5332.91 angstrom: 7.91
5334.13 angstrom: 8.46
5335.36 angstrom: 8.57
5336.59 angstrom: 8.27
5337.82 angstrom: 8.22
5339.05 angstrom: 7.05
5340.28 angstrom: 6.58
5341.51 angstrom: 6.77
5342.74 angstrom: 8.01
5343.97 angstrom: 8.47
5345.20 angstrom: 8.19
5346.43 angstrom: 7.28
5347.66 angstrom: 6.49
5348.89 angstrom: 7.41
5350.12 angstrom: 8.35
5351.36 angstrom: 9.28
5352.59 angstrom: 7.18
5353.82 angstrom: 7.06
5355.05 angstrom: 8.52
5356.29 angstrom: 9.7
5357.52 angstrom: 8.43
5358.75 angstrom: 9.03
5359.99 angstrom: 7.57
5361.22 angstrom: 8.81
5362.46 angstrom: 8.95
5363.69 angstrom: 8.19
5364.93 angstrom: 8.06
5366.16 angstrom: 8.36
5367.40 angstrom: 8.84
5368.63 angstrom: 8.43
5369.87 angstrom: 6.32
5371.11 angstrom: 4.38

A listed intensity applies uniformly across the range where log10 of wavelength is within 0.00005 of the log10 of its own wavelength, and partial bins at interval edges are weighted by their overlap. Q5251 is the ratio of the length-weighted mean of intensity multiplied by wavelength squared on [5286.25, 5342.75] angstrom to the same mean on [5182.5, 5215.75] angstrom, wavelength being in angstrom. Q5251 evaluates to 1.49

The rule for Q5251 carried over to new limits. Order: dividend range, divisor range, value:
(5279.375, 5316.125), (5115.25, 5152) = 1.63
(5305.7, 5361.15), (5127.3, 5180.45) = 1.75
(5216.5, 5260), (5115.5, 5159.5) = 1.52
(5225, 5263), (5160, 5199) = 1.64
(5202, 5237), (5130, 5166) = 1.25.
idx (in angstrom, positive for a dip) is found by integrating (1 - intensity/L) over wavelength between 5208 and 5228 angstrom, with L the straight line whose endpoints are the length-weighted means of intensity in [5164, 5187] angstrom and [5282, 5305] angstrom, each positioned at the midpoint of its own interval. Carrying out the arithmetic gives -4.87 angstrom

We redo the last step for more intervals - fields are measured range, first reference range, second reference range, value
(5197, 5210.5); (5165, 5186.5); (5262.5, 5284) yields -2.58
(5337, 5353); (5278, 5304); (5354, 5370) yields 1.15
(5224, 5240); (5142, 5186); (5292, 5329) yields -2.94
